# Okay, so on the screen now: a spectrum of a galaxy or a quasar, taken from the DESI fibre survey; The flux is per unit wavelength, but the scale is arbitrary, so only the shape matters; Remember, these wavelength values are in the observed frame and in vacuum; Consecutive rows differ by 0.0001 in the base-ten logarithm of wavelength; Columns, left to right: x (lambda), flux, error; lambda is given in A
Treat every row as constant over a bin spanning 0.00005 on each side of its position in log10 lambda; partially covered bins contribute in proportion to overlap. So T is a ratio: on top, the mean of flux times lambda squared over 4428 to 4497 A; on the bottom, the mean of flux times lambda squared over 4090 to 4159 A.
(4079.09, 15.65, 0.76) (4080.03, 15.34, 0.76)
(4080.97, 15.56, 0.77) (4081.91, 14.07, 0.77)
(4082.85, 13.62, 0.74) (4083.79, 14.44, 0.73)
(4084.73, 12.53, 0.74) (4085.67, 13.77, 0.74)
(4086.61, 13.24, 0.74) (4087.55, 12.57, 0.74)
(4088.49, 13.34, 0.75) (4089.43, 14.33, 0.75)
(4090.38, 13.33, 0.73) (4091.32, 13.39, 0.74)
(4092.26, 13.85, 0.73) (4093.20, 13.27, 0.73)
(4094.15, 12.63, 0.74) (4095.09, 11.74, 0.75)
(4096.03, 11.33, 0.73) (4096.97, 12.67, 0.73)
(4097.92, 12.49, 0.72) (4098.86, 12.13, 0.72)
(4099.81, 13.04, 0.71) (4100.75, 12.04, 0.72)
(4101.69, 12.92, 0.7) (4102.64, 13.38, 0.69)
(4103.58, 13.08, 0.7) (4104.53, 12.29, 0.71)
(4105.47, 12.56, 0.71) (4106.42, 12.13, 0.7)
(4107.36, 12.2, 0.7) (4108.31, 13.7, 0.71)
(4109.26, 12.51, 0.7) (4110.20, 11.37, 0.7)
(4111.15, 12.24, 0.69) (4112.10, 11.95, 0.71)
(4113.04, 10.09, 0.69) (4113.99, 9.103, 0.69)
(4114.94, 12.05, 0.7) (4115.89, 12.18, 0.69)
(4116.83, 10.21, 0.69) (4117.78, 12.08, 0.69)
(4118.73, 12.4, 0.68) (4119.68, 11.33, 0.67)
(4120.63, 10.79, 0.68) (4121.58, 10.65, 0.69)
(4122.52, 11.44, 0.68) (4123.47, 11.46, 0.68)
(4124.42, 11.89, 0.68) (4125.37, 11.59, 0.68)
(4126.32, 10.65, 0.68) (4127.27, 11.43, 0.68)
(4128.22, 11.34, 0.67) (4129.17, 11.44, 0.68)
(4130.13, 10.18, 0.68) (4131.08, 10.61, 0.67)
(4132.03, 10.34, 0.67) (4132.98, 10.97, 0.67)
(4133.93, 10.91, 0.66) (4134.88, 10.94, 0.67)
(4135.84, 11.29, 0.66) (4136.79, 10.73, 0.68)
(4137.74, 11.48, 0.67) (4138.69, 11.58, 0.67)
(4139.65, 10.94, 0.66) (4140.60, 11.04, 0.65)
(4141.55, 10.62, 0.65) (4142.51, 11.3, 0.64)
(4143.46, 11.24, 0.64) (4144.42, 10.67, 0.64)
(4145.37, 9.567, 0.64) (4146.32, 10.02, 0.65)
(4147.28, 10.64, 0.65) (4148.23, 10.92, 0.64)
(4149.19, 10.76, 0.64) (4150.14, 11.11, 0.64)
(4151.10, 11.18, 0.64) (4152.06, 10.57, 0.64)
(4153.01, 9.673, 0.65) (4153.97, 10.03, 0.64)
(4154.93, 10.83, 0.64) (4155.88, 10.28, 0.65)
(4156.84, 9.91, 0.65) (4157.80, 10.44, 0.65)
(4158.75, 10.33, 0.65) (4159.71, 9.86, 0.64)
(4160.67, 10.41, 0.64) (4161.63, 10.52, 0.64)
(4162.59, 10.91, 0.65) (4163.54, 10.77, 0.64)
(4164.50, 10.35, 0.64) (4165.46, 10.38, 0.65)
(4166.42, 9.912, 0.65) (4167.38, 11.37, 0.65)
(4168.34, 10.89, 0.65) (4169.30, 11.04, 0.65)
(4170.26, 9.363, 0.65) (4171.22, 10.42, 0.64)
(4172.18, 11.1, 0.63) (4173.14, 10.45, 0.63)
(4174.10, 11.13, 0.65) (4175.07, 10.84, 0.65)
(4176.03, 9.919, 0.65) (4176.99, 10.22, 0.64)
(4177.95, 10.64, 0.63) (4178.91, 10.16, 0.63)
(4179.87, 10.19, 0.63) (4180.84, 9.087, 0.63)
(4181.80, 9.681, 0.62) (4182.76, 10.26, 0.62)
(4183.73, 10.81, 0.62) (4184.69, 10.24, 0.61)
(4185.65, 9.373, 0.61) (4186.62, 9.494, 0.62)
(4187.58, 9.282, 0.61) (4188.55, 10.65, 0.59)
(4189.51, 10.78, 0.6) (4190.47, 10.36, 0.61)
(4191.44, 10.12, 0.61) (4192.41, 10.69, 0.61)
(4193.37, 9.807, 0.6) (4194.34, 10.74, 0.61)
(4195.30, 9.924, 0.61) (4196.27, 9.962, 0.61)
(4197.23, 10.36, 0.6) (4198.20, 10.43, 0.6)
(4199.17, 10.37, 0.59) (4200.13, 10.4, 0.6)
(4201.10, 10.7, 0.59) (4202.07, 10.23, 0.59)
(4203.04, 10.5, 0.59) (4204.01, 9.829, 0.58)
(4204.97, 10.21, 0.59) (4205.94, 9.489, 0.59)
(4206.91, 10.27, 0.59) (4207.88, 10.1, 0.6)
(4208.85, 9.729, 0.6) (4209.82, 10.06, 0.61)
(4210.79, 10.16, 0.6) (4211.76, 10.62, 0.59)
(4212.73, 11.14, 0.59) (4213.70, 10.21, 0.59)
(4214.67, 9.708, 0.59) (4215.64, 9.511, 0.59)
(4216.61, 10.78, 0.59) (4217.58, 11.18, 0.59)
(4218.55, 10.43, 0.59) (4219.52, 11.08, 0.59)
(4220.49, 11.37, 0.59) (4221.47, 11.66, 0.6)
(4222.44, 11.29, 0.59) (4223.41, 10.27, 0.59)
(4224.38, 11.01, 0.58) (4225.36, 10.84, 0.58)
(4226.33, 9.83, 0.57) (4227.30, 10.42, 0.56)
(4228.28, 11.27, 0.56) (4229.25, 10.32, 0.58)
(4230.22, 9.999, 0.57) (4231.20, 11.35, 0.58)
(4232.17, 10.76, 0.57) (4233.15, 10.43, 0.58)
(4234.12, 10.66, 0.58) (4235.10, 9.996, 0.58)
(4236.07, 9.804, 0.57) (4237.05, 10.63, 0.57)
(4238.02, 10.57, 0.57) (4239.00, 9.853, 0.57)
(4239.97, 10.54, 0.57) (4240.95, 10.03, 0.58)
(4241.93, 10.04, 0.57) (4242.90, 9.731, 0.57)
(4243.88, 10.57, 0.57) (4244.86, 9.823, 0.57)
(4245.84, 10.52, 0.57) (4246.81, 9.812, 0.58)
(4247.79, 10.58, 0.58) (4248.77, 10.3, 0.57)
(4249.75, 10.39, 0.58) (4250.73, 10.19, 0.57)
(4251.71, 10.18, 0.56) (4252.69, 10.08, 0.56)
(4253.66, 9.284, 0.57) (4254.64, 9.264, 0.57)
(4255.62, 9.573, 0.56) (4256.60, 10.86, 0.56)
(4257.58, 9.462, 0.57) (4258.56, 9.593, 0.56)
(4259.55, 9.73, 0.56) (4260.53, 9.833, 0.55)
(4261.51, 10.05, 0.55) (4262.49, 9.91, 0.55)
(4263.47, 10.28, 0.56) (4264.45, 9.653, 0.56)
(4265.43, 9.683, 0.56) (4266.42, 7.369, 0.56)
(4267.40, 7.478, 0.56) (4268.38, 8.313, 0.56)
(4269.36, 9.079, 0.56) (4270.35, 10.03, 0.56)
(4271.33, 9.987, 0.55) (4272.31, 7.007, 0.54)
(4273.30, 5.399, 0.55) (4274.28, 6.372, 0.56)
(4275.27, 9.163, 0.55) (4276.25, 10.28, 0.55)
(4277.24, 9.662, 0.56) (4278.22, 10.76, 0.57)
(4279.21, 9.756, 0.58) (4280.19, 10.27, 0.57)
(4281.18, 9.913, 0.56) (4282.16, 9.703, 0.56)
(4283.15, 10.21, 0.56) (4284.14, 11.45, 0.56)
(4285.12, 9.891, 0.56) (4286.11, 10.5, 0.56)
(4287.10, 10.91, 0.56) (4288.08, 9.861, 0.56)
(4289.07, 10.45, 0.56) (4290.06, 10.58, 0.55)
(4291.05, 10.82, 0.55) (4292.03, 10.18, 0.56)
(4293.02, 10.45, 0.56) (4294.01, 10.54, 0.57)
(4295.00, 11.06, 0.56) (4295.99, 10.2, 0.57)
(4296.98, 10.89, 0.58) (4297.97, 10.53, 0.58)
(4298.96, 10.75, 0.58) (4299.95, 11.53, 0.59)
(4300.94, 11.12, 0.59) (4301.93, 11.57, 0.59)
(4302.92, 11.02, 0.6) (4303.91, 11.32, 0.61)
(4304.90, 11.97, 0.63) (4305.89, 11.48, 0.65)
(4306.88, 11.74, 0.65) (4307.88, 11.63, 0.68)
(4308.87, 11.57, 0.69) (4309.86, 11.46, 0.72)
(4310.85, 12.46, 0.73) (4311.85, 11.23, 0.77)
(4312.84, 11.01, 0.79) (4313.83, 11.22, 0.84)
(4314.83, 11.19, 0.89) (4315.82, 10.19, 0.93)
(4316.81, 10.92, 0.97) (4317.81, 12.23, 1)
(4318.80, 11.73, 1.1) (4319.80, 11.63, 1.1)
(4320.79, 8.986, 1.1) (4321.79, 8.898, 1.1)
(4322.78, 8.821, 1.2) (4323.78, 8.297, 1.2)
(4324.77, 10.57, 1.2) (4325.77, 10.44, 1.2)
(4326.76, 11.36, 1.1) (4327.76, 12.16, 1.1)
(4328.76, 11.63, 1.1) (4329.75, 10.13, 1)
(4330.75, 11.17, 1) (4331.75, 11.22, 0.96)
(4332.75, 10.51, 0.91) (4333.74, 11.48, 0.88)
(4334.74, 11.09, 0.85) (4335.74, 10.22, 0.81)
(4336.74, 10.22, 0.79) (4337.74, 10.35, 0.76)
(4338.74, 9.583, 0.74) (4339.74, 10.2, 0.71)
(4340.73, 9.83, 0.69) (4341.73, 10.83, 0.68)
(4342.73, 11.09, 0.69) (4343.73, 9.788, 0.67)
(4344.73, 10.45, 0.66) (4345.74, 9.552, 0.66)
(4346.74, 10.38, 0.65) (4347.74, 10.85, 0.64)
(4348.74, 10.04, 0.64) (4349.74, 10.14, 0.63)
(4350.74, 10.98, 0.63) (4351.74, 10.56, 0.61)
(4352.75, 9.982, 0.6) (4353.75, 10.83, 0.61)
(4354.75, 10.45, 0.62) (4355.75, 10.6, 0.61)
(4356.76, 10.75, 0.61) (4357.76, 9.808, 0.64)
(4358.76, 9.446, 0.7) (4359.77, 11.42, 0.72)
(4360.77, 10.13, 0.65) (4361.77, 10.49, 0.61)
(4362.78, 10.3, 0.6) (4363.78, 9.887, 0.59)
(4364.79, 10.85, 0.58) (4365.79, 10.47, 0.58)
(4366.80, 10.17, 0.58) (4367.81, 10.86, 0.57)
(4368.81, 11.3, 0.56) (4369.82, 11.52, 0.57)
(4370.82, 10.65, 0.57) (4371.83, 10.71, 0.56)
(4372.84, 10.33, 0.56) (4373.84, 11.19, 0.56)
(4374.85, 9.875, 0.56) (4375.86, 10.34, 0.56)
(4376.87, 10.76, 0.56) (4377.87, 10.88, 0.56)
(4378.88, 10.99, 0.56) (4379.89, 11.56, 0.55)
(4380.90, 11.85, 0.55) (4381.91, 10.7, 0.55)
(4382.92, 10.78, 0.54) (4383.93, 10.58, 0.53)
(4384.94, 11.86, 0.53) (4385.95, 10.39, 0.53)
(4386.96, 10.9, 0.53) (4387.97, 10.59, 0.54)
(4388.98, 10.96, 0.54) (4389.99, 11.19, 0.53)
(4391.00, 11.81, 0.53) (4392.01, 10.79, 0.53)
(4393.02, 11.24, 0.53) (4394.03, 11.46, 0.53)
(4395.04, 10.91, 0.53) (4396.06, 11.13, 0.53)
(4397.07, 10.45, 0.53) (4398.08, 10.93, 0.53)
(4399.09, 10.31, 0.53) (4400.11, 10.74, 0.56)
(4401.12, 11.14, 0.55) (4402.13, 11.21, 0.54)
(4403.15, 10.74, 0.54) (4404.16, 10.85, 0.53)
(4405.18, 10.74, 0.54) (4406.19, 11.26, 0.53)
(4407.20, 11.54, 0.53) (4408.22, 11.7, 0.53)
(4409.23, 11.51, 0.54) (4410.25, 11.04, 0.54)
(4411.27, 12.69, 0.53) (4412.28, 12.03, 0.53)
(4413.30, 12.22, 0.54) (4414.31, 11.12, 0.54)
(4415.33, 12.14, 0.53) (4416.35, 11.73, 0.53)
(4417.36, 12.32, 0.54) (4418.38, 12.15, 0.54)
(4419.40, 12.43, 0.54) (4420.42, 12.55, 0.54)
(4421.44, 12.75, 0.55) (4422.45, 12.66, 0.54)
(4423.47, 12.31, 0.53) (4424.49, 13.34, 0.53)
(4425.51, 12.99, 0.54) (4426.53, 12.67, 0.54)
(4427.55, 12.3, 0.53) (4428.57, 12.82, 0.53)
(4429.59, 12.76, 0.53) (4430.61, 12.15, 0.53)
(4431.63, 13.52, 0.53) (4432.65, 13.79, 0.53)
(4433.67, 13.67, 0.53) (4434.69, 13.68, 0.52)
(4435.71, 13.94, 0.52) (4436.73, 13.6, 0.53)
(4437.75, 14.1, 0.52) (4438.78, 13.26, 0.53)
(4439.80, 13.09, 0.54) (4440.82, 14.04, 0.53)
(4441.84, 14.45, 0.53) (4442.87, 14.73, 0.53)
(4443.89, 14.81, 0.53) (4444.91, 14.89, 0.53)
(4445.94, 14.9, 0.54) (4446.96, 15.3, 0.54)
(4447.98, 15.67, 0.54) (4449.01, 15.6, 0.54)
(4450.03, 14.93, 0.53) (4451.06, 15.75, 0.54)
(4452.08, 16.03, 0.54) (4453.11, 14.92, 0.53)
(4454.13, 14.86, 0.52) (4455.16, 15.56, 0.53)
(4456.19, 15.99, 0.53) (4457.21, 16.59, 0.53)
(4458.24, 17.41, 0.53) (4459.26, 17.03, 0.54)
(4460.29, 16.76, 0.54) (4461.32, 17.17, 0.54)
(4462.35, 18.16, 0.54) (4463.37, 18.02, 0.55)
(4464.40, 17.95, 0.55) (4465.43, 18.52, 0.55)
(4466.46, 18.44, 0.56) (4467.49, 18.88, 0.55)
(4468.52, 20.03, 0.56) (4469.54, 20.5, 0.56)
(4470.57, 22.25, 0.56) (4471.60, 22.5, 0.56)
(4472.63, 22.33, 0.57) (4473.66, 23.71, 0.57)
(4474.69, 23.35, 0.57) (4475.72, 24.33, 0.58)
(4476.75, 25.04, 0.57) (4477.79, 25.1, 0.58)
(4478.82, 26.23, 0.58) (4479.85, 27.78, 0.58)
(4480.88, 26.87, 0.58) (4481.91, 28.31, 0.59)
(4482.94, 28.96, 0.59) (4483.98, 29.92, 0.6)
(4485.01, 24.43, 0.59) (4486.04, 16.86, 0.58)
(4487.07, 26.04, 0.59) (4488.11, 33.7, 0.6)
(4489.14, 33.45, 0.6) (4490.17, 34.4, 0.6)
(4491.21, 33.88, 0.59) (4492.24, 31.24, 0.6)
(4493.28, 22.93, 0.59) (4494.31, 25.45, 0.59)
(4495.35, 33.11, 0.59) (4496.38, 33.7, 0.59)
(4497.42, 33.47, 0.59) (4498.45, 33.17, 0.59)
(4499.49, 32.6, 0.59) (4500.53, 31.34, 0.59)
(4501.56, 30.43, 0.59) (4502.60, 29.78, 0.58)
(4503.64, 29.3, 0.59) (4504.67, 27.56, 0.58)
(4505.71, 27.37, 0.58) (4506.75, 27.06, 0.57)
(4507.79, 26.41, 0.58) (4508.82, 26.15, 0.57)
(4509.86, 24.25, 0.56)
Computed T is 2.1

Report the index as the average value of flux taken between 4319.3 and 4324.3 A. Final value 9.34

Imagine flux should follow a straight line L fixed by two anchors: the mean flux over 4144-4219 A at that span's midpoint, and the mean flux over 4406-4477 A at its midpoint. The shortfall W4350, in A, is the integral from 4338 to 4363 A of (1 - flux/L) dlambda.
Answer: 5.9 A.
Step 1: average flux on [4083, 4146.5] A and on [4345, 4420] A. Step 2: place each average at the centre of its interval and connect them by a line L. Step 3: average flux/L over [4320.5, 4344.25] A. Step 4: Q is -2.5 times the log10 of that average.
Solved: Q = 0.07 mag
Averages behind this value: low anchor 11.9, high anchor 10.9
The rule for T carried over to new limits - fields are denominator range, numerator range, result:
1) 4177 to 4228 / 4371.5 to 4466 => 1.39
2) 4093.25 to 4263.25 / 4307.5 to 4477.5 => 1.32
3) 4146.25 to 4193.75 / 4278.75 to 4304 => 1.08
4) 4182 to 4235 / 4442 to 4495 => 2.32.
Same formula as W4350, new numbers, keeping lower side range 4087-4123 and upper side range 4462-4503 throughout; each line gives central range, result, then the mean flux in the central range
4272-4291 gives 9.2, 9.64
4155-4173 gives 4.9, 10.5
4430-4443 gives 5.8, 13.7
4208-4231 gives 8.3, 10.6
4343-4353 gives 5.1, 10.3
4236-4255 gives 8.0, 10.1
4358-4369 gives 5.7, 10.4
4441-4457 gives 6.2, 15.2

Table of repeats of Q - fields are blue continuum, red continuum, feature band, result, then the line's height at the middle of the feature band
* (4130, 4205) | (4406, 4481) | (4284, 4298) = 0.22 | 12.9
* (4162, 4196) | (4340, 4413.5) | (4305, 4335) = -0.03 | 10.7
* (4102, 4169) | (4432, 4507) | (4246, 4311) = 0.48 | 15.7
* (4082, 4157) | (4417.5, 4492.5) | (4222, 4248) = 0.33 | 14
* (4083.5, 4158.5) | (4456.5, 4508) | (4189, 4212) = 0.39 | 14.6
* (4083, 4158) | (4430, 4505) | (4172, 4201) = 0.30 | 13.5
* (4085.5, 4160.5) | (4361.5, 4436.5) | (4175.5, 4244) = 0.12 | 11.5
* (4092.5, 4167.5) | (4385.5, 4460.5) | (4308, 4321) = 0.09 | 12.3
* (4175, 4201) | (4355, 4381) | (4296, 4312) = -0.09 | 10.5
